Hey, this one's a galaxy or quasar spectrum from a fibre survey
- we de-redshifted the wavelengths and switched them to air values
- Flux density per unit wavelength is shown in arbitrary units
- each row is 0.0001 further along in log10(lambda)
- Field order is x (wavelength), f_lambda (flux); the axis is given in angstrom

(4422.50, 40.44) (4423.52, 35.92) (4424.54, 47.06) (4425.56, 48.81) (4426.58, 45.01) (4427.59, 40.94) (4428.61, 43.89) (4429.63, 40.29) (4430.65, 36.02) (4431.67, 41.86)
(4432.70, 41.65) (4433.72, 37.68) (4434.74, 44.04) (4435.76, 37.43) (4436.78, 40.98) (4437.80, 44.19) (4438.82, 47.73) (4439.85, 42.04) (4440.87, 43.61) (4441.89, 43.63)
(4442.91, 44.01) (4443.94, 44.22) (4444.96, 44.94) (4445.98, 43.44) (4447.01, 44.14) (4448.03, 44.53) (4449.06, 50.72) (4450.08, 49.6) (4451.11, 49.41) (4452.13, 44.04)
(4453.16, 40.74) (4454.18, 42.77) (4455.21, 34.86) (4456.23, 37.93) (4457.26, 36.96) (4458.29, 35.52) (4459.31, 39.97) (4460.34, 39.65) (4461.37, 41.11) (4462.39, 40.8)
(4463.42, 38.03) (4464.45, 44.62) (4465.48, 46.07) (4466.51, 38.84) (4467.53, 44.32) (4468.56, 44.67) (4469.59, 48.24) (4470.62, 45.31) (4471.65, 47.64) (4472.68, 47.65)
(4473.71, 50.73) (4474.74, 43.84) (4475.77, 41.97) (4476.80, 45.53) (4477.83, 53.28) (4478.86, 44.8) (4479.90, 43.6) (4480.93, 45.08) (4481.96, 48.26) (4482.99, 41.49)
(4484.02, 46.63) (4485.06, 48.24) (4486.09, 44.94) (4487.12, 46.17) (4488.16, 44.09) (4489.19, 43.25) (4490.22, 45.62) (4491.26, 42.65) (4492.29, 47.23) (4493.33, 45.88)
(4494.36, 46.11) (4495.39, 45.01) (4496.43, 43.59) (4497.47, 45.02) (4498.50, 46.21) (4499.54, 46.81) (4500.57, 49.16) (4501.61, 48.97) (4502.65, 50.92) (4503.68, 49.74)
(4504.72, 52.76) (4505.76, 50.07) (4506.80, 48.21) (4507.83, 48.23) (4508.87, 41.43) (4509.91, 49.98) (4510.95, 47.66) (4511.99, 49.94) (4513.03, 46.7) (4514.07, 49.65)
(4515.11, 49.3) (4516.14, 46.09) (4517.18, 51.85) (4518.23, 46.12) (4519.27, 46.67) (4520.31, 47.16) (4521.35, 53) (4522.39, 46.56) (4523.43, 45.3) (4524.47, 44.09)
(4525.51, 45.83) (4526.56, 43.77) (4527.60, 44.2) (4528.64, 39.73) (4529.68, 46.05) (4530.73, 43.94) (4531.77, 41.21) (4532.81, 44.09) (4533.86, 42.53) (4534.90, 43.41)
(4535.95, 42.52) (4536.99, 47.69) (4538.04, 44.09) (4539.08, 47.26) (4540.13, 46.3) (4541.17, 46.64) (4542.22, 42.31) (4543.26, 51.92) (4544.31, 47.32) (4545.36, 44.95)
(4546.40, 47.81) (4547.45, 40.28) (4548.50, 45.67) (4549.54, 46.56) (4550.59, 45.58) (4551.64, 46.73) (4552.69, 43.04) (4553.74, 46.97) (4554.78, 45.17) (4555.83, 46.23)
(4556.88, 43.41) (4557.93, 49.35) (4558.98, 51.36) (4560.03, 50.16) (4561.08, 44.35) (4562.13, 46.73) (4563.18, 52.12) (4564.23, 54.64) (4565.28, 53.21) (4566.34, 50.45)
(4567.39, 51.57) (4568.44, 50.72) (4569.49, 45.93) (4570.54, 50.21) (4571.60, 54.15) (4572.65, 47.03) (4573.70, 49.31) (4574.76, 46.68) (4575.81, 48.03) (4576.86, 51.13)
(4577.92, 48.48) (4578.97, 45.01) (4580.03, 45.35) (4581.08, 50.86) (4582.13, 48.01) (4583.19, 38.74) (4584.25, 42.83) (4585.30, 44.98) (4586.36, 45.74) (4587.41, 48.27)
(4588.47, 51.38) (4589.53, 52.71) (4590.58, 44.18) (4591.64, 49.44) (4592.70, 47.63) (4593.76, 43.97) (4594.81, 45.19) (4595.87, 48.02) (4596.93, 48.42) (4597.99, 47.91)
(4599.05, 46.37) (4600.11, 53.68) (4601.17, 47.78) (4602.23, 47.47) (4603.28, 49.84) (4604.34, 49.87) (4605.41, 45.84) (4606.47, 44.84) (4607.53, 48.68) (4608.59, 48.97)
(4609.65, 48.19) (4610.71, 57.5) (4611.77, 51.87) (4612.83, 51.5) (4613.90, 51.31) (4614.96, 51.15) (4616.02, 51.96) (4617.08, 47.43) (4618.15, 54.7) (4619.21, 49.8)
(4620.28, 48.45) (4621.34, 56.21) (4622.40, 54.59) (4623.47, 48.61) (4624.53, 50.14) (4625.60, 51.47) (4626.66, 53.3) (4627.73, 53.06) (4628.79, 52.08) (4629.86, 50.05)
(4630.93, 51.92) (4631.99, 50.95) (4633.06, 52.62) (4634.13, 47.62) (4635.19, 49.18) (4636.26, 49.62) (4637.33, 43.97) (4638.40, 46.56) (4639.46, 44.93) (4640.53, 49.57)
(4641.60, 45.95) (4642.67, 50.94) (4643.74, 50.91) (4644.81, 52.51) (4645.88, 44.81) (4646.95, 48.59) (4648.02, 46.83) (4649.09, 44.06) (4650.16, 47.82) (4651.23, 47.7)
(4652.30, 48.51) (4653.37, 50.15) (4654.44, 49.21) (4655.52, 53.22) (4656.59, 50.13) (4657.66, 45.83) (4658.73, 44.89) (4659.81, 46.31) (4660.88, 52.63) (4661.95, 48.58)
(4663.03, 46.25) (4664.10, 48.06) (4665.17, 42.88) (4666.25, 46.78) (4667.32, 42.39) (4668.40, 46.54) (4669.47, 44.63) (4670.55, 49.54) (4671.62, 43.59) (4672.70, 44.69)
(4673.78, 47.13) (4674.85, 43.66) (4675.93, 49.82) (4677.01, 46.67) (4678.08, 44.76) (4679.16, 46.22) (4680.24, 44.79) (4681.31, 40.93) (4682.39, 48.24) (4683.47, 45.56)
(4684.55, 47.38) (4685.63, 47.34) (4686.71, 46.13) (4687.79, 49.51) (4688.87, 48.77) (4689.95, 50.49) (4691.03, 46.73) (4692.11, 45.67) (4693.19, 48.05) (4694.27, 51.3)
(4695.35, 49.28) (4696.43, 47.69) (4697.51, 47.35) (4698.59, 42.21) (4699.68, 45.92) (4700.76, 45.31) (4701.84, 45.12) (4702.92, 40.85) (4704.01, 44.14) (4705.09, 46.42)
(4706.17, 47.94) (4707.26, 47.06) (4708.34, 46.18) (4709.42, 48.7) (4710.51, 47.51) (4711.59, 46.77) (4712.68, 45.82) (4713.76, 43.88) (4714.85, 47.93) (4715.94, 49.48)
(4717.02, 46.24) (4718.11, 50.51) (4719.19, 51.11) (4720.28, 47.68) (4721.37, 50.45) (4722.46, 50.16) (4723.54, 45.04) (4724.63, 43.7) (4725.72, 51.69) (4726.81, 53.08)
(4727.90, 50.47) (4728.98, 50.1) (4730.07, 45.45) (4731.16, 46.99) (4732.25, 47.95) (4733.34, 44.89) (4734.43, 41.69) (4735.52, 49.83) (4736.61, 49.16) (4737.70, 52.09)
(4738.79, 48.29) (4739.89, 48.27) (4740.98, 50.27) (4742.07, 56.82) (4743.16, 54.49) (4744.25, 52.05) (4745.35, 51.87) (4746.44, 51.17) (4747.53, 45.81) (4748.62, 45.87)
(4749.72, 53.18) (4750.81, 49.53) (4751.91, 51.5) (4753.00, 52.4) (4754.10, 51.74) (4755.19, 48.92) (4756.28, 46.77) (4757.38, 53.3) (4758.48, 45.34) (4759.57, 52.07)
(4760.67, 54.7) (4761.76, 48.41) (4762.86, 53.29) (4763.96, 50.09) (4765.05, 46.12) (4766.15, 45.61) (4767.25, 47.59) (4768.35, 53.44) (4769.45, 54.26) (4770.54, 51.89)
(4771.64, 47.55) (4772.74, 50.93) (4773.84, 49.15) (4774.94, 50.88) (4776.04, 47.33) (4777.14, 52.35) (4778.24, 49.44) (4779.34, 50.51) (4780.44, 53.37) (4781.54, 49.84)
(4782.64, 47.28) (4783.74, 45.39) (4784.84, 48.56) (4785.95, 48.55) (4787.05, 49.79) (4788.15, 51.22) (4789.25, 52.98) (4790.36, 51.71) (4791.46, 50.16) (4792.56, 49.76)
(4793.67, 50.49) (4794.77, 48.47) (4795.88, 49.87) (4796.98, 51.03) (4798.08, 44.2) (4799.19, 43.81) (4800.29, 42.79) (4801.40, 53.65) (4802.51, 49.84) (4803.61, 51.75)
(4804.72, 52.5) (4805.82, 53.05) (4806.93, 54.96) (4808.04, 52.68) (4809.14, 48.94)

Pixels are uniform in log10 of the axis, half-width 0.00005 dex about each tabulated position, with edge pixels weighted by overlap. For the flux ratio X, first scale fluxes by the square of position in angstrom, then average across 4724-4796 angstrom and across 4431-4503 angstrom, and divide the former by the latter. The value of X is 1.28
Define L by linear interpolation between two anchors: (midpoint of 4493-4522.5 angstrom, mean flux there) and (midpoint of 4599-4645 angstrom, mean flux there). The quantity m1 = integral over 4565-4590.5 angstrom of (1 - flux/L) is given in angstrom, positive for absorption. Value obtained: 0.5 angstrom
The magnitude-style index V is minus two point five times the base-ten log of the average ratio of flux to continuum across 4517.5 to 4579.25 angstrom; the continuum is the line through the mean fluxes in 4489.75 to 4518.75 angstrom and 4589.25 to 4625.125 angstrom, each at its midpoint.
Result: 0.035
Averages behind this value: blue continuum 47.5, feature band 46.9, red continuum 49.5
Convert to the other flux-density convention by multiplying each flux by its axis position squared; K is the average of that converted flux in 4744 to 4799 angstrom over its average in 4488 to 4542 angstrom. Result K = 1.20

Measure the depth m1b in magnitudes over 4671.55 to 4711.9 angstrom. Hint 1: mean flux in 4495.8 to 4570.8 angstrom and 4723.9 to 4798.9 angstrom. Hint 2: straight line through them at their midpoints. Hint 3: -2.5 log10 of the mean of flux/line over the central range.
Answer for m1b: 0.05 mag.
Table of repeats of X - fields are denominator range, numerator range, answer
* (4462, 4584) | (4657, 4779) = 1.12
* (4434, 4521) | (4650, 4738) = 1.15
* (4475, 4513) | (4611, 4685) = 1.11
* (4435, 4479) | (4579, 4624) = 1.19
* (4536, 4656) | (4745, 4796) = 1.11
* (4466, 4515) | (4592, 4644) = 1.13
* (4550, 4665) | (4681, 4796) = 1.06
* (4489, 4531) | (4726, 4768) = 1.17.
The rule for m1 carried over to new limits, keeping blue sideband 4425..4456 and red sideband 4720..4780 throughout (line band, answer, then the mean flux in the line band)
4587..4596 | -0.3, 47.8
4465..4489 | -0.9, 45.7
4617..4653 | -1.8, 49.6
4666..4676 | 0.5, 45.7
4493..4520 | -1.9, 47.8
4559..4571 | -1.1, 50.1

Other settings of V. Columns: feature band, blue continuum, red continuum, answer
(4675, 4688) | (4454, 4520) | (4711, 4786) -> 0.05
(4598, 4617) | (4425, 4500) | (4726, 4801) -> -0.07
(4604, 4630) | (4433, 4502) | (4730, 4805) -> -0.09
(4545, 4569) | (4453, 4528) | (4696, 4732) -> -0.04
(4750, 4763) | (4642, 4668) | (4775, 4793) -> -0.02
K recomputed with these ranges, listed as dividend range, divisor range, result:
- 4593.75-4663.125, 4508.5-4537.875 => 1.13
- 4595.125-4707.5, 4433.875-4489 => 1.19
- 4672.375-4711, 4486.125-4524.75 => 1.07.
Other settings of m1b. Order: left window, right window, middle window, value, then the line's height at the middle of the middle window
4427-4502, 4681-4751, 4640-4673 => -0.013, 47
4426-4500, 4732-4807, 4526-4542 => 0.025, 45.2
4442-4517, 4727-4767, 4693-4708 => 0.059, 48.9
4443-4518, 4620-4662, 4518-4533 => 0.030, 46.5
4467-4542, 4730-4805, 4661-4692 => 0.048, 48.5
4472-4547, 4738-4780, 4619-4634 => -0.073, 48.2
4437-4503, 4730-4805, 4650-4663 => -0.020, 47.8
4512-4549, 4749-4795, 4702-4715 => 0.068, 49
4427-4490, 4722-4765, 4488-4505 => -0.055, 44.3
